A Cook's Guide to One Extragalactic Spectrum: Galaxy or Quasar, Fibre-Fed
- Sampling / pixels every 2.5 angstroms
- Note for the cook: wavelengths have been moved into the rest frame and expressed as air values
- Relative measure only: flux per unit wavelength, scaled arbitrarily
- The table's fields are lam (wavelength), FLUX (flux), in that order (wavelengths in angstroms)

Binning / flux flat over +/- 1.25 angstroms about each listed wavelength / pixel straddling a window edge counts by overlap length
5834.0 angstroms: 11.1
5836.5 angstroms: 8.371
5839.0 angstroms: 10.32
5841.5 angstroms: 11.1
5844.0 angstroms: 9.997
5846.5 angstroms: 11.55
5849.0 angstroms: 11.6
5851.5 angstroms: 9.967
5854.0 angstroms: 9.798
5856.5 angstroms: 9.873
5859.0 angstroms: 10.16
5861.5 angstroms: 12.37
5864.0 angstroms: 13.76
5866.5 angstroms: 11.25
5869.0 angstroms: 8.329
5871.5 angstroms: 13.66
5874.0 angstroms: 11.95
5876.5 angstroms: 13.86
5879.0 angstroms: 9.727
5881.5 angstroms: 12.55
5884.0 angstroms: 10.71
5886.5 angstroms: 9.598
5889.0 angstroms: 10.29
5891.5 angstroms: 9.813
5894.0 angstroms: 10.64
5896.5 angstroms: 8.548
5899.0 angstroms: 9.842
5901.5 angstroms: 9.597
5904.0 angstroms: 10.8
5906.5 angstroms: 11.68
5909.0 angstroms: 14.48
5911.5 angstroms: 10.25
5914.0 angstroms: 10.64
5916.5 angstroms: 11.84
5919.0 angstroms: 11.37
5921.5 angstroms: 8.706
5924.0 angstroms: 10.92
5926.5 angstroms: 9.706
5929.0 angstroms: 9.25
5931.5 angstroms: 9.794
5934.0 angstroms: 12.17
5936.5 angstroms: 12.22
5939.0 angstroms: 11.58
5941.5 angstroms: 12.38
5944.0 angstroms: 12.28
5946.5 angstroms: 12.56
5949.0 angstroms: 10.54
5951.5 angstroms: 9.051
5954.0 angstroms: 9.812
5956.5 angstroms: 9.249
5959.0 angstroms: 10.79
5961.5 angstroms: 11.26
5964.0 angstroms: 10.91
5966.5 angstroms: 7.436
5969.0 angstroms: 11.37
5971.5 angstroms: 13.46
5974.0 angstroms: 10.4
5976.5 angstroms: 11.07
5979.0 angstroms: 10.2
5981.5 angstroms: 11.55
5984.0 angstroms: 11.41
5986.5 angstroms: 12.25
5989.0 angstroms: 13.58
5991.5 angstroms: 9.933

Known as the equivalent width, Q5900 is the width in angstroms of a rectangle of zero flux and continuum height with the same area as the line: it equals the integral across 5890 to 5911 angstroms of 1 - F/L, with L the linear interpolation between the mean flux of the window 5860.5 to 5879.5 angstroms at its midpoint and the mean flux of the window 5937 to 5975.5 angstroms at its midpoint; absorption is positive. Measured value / 1.7 angstroms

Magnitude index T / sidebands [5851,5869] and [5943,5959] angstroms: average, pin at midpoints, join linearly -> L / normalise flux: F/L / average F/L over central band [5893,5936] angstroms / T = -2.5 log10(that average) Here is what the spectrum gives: 0.007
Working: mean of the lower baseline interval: 10.9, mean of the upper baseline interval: 10.6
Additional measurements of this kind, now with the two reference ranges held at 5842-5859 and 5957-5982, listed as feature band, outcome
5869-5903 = -0.02 mag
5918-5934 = 0.06 mag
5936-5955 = -0.06 mag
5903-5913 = -0.11 mag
